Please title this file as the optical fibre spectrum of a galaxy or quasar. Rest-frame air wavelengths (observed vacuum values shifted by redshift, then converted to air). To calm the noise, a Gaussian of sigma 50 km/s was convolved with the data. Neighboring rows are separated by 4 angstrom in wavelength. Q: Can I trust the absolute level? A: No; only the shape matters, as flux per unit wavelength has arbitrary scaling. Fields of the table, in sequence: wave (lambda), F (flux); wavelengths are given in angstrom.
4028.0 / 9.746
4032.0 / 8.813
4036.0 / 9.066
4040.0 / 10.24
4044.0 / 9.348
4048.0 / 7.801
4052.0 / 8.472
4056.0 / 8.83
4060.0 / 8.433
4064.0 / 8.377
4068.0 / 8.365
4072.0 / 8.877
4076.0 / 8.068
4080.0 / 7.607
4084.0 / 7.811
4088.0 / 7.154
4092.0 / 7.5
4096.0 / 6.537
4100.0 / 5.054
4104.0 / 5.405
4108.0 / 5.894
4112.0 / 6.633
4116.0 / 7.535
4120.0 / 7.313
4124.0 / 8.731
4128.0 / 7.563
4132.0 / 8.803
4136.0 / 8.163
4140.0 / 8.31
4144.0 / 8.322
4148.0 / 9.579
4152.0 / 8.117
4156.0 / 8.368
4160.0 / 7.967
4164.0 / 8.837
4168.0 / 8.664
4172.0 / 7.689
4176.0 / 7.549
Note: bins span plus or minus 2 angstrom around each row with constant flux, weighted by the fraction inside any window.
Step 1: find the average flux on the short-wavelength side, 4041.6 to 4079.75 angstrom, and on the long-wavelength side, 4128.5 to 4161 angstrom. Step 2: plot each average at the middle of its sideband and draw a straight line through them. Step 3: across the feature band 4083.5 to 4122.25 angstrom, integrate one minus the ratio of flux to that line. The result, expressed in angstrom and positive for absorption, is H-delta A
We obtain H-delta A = 8.3 angstrom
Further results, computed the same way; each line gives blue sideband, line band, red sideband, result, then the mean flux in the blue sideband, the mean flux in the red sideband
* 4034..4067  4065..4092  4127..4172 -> 2.3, 8.81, 8.41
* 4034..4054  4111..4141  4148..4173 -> 2.3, 8.99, 8.4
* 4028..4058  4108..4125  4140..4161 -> 2.7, 8.99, 8.48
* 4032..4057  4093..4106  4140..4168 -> 4.4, 8.95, 8.53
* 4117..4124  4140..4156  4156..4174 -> -1.0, 7.75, 8.3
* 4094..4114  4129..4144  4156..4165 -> -2.2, 5.9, 8.35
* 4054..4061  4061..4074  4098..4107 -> -1.0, 8.66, 5.3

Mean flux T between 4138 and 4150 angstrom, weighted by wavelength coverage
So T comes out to 8.74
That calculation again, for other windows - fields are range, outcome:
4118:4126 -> 8.02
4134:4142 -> 8.24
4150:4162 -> 8.15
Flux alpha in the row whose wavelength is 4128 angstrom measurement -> 7.563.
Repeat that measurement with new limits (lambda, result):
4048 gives 7.801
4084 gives 7.811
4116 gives 7.535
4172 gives 7.689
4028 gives 9.746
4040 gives 10.24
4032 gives 8.813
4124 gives 8.731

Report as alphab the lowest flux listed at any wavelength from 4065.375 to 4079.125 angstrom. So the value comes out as 8.068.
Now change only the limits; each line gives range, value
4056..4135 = 5.054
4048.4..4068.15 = 8.365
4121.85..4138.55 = 7.563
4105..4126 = 5.894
